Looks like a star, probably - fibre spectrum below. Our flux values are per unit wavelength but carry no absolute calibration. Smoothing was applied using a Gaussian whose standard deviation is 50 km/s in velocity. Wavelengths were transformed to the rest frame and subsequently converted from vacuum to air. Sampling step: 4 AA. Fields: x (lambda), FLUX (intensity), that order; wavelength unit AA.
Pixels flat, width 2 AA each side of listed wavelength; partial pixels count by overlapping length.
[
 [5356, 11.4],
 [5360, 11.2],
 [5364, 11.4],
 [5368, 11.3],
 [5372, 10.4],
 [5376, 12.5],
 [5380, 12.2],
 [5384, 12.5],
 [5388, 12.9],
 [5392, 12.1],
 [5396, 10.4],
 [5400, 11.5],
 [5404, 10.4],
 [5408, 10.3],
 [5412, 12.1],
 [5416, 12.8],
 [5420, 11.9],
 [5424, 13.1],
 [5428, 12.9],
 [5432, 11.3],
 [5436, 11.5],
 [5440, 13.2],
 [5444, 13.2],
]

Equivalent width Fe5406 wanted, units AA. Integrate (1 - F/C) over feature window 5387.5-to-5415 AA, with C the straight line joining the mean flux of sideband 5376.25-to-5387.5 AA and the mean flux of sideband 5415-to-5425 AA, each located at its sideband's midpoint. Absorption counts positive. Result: 2.5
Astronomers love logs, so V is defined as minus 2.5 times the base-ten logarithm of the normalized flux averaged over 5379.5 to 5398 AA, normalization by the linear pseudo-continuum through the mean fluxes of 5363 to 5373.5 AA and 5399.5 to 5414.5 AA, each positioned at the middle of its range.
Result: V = -0.09 mag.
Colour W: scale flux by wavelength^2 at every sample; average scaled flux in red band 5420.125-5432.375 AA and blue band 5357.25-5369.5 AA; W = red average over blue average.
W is 1.13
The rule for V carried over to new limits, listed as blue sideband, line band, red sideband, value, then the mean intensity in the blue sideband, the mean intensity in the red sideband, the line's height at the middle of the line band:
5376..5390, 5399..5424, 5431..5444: 0.07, 12.5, 12.2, 12.4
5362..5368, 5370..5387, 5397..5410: -0.08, 11.4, 10.7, 11.1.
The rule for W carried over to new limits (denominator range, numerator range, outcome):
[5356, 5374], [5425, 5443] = 1.14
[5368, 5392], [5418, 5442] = 1.04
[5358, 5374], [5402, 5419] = 1.05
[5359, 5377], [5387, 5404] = 1.03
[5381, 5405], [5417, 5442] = 1.07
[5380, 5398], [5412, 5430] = 1.06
